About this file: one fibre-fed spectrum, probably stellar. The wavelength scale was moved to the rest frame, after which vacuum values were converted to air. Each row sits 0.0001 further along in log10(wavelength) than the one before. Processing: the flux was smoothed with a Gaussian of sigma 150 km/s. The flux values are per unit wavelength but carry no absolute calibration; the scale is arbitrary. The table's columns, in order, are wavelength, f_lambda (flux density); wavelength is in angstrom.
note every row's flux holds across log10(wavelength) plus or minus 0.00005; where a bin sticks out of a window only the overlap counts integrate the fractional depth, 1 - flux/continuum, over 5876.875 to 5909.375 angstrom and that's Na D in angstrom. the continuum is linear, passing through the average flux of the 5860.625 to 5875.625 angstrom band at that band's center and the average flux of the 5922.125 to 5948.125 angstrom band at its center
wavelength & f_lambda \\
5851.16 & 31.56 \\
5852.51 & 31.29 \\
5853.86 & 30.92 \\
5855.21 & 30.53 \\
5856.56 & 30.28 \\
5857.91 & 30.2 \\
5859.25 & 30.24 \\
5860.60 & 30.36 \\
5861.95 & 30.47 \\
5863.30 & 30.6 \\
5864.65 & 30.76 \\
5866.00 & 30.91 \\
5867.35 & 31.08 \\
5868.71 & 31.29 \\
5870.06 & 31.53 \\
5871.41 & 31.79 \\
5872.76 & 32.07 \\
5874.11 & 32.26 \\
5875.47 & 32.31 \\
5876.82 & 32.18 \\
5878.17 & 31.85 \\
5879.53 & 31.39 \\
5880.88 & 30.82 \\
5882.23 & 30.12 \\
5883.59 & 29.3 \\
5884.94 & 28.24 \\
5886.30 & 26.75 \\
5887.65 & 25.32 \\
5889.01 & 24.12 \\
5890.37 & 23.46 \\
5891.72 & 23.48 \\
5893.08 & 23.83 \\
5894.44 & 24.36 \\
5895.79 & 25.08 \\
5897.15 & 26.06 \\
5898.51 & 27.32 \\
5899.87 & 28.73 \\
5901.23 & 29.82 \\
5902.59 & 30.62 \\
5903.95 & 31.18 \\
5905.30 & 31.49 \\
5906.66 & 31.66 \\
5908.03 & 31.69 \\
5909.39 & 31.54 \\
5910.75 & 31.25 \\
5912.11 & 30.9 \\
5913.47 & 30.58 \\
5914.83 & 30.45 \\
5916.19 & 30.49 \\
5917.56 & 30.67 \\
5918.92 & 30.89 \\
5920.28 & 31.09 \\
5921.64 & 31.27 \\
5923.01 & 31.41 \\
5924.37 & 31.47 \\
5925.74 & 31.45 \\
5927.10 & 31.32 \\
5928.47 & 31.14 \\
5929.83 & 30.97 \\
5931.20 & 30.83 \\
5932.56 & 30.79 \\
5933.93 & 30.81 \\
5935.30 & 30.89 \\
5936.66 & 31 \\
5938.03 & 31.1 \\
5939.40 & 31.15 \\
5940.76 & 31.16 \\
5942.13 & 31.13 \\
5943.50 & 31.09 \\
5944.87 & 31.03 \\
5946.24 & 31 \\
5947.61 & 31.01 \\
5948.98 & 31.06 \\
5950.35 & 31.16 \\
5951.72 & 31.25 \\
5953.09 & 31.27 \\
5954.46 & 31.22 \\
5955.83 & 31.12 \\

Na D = 3.1 angstrom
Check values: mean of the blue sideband 31.3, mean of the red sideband 31.1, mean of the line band 28.3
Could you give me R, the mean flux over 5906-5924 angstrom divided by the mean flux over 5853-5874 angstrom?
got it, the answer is 1.0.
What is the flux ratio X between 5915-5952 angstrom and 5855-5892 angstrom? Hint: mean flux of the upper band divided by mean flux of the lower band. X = 1.04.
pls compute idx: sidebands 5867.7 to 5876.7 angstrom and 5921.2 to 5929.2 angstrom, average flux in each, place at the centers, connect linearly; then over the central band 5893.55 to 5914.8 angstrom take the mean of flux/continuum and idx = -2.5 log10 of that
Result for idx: 0.07 mag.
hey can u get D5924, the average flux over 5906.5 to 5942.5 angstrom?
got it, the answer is 31.1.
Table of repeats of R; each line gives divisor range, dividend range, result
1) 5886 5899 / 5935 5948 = 1.25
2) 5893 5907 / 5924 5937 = 1.10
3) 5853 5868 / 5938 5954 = 1.02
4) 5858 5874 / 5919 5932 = 1.01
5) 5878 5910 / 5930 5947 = 1.10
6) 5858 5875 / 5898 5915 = 0.98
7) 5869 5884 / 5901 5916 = 0.99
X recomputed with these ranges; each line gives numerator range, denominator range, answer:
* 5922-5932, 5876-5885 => 1.01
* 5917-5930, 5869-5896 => 1.09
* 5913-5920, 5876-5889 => 1.05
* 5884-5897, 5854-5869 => 0.82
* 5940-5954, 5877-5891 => 1.10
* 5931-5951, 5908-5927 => 1.00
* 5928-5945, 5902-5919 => 1.00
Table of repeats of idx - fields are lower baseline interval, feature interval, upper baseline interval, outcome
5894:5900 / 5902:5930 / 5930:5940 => -0.10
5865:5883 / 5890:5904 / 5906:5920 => 0.17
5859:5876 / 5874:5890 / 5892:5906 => 0.01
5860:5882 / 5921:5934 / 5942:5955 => 0.00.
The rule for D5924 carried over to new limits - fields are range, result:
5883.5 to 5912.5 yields 28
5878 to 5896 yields 26.9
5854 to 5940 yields 30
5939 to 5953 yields 31.1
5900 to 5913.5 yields 31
